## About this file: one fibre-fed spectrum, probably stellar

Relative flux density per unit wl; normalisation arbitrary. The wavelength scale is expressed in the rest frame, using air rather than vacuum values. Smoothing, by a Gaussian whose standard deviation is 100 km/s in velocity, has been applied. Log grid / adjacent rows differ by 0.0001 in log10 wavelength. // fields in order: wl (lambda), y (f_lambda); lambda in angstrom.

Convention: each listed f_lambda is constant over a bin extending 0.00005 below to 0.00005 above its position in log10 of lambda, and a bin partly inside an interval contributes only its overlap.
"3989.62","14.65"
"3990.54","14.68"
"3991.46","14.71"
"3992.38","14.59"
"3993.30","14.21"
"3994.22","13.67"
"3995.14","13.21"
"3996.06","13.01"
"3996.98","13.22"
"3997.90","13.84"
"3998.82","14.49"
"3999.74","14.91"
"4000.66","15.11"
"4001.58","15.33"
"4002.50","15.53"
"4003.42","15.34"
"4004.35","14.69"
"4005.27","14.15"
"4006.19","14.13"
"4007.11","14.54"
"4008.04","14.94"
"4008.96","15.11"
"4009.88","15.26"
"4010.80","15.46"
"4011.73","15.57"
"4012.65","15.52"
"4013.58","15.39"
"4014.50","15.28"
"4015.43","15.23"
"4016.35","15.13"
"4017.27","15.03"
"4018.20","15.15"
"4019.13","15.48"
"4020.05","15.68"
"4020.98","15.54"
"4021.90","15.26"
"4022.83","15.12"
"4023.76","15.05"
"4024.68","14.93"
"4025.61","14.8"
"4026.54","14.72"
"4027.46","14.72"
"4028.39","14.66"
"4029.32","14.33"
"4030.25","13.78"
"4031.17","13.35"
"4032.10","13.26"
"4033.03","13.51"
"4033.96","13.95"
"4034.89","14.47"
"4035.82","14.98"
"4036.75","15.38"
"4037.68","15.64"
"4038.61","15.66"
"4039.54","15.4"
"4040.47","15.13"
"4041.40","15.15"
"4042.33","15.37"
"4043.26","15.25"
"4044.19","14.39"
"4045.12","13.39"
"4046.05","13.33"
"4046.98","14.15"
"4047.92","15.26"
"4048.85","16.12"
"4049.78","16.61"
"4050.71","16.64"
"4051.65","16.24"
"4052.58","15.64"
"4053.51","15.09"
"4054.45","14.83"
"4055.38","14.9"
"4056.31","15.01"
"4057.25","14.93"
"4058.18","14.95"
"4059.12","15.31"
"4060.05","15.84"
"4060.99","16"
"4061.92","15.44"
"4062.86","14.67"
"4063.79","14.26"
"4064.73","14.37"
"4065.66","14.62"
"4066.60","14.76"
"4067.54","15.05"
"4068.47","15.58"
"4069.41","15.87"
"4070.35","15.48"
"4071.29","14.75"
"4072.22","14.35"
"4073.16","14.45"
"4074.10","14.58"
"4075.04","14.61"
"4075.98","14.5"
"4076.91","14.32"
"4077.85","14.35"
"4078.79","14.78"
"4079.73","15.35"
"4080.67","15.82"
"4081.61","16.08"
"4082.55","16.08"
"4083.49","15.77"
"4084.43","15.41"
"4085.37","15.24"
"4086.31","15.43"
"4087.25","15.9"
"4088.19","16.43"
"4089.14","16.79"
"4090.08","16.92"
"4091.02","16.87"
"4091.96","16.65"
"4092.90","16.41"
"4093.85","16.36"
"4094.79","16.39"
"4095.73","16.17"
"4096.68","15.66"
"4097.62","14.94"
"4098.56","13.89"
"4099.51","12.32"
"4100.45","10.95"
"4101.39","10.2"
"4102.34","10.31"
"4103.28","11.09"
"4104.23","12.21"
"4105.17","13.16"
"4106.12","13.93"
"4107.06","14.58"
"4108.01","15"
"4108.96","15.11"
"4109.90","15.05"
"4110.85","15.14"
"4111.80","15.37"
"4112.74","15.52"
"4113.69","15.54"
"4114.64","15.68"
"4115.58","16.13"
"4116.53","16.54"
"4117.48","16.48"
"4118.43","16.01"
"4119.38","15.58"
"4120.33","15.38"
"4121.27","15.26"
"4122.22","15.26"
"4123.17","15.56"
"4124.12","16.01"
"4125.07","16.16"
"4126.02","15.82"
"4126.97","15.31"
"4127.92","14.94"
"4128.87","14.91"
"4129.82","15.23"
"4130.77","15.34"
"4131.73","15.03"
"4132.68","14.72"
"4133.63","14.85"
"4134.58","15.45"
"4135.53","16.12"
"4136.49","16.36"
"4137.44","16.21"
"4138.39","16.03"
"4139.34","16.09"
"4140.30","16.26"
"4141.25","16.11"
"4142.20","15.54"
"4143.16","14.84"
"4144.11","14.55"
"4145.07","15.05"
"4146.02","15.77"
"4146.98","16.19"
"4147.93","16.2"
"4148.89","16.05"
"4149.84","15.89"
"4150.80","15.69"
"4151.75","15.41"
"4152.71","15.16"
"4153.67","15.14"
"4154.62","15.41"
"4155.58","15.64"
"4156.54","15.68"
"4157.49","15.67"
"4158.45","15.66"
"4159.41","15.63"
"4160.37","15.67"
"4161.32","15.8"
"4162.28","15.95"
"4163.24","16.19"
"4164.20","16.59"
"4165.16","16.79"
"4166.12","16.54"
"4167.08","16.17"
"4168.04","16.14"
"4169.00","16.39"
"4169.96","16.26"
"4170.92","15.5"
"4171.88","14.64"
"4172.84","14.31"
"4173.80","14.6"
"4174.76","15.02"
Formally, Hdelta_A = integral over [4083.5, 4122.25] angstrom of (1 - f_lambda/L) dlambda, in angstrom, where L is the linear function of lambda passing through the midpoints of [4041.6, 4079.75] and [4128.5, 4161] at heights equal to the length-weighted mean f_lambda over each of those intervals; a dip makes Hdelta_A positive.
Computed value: 0.8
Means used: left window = 15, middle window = 15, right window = 15.6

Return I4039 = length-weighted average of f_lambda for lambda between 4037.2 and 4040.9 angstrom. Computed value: 15.5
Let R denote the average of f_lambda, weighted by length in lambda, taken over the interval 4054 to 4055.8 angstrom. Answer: 14.9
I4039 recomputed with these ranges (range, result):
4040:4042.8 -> 15.2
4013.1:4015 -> 15.3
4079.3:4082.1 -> 15.8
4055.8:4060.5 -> 15.2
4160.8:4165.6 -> 16.3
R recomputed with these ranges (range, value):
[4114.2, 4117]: 16.2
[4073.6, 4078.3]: 14.5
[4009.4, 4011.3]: 15.4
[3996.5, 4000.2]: 14.1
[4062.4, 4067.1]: 14.5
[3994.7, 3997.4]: 13.1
